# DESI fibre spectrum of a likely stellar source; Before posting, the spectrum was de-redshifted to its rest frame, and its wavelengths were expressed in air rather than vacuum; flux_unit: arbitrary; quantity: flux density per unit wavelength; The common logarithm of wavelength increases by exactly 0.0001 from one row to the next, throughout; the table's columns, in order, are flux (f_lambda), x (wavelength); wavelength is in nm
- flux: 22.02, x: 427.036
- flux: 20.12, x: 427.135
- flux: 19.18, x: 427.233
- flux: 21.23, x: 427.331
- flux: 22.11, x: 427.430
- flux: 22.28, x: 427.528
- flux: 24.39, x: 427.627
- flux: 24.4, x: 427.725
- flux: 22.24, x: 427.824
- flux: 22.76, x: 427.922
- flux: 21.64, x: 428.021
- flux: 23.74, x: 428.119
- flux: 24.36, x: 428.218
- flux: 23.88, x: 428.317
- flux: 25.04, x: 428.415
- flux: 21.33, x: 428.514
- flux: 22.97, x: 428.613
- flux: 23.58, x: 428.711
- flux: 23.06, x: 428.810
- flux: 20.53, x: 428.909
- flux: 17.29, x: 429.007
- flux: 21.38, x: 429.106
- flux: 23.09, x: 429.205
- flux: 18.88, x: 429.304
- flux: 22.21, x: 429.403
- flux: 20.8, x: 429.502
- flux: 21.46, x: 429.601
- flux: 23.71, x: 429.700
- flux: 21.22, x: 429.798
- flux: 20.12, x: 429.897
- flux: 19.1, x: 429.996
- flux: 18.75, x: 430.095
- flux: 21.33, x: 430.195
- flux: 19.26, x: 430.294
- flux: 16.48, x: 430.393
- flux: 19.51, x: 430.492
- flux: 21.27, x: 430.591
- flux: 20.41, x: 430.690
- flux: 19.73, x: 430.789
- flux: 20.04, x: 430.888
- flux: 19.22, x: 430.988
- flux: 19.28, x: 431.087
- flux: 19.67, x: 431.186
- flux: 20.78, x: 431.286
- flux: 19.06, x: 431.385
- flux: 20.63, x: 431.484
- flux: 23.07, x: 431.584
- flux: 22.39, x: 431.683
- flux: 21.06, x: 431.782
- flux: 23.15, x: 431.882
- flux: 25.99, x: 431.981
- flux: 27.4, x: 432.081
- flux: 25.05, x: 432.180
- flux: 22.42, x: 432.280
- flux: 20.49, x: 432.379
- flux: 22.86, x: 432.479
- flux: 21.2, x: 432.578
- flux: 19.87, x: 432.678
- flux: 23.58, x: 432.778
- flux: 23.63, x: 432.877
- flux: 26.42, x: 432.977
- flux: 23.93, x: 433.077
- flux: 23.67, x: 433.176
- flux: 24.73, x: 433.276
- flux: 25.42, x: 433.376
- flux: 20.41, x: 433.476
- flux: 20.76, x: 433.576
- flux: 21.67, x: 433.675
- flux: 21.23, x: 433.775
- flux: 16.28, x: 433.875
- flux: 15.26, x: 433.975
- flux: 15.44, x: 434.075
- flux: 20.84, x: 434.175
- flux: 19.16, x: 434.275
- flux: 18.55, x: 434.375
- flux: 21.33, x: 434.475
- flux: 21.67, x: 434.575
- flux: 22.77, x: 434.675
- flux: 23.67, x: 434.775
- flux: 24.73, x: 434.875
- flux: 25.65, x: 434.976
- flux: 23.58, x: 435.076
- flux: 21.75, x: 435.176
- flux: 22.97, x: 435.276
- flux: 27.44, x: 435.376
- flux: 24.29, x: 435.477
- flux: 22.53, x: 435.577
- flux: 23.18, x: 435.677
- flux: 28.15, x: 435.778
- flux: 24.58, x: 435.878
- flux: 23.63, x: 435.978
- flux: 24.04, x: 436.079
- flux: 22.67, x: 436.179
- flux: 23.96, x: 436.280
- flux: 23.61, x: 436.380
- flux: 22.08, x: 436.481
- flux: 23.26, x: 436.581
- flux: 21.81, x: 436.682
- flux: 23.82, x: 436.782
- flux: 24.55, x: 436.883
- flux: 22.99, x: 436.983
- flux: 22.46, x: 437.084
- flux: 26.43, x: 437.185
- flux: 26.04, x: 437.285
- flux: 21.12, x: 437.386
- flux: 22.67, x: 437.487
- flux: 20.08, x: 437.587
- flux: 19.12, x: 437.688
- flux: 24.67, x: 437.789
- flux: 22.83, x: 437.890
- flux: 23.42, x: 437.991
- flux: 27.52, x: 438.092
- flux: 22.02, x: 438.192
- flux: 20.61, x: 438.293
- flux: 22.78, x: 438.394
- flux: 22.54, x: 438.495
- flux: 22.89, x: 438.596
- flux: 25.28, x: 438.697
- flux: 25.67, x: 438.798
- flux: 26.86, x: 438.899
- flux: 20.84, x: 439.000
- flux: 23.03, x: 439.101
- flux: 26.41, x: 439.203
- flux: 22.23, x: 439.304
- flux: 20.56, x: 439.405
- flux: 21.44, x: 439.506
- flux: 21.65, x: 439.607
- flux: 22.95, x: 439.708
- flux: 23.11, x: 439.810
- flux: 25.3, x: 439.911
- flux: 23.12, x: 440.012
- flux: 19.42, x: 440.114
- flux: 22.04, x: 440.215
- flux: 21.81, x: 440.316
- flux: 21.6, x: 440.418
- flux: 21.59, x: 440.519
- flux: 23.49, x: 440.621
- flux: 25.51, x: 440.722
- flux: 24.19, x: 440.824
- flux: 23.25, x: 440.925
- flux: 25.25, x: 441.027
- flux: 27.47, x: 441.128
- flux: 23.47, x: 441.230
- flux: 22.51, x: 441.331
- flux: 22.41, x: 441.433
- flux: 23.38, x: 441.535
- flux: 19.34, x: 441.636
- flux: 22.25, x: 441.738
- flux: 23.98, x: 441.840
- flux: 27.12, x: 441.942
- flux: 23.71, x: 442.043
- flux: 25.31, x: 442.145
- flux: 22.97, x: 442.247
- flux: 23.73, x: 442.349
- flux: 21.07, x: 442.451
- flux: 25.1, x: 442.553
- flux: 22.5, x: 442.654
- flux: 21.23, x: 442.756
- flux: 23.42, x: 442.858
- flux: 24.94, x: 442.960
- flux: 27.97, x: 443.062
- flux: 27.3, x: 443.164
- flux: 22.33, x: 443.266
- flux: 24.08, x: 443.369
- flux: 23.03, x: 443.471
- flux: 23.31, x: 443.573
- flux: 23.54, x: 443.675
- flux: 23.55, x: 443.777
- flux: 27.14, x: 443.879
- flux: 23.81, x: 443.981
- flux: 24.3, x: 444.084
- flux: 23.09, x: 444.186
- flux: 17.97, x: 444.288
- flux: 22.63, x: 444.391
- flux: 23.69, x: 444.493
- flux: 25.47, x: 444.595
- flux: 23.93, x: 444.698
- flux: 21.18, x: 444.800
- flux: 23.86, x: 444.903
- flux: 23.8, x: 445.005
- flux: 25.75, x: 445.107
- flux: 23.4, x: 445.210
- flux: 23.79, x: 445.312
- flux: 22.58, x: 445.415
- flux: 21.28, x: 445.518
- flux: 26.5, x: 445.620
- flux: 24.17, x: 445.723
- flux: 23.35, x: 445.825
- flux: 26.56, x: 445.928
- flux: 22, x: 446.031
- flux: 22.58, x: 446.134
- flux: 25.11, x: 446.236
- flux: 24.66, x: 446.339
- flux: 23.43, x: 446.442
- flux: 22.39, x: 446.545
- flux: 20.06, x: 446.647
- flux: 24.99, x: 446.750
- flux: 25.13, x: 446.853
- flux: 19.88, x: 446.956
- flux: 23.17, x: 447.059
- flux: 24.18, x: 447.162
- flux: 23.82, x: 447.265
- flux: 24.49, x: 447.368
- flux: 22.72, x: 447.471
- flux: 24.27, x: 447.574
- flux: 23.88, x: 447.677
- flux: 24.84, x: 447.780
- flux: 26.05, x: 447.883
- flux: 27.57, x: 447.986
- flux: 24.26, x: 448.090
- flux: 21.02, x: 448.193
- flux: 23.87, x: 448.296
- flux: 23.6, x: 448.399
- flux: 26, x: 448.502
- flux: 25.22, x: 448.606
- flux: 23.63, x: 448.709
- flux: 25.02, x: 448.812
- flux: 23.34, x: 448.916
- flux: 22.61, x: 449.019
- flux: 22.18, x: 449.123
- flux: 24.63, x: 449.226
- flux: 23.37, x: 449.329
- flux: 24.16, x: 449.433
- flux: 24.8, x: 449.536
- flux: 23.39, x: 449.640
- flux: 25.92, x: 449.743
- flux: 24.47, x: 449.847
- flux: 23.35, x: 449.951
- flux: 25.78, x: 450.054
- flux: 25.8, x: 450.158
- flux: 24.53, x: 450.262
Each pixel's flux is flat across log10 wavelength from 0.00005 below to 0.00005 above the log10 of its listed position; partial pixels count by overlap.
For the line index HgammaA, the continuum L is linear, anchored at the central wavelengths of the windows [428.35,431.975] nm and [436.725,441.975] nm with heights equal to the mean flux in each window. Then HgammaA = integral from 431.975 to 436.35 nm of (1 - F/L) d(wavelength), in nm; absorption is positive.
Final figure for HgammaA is -0.15 nm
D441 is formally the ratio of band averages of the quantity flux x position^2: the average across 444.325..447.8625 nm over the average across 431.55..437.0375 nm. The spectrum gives 1.1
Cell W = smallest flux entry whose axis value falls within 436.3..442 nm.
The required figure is 19.12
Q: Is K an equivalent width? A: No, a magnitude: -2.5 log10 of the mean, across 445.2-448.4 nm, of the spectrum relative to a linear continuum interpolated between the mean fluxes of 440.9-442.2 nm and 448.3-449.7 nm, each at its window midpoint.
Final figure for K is 0.01 mag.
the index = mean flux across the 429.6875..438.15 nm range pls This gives 22.2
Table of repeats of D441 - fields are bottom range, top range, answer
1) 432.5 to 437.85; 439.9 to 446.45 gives 1.08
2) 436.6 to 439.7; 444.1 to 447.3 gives 1.05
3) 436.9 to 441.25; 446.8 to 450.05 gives 1.08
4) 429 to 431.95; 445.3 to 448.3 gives 1.24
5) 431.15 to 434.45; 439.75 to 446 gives 1.14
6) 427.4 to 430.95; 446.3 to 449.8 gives 1.21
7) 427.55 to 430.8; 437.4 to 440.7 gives 1.11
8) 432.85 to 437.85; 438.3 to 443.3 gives 1.06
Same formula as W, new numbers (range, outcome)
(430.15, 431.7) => 16.48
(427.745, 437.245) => 15.26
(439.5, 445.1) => 17.97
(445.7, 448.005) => 19.88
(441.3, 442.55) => 19.34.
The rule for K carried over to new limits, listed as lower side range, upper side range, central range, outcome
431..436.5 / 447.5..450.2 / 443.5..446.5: 0.01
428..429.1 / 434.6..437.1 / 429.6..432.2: 0.09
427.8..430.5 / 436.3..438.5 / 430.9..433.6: -0.02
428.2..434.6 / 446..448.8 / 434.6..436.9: -0.09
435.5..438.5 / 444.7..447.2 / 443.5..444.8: 0.00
